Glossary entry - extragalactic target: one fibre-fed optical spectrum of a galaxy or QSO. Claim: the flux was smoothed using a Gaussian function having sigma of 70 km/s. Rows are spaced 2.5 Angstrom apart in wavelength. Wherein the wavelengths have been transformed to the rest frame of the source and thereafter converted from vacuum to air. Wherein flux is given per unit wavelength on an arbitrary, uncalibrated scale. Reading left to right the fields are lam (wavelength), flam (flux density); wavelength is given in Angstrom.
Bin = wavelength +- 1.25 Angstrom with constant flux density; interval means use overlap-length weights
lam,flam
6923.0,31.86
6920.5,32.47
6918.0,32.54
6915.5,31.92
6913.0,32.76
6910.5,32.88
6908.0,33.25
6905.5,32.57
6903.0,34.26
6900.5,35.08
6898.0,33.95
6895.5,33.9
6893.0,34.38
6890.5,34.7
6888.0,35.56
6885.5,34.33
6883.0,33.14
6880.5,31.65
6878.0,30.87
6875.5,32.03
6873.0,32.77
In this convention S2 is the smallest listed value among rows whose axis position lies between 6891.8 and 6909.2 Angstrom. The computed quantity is 32.57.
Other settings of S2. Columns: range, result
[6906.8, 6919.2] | 31.92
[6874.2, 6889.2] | 30.87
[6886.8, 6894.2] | 34.38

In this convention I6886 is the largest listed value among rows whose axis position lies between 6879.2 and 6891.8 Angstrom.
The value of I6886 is 35.56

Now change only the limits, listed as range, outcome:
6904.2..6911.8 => 33.25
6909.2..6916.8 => 32.88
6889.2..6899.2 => 34.7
